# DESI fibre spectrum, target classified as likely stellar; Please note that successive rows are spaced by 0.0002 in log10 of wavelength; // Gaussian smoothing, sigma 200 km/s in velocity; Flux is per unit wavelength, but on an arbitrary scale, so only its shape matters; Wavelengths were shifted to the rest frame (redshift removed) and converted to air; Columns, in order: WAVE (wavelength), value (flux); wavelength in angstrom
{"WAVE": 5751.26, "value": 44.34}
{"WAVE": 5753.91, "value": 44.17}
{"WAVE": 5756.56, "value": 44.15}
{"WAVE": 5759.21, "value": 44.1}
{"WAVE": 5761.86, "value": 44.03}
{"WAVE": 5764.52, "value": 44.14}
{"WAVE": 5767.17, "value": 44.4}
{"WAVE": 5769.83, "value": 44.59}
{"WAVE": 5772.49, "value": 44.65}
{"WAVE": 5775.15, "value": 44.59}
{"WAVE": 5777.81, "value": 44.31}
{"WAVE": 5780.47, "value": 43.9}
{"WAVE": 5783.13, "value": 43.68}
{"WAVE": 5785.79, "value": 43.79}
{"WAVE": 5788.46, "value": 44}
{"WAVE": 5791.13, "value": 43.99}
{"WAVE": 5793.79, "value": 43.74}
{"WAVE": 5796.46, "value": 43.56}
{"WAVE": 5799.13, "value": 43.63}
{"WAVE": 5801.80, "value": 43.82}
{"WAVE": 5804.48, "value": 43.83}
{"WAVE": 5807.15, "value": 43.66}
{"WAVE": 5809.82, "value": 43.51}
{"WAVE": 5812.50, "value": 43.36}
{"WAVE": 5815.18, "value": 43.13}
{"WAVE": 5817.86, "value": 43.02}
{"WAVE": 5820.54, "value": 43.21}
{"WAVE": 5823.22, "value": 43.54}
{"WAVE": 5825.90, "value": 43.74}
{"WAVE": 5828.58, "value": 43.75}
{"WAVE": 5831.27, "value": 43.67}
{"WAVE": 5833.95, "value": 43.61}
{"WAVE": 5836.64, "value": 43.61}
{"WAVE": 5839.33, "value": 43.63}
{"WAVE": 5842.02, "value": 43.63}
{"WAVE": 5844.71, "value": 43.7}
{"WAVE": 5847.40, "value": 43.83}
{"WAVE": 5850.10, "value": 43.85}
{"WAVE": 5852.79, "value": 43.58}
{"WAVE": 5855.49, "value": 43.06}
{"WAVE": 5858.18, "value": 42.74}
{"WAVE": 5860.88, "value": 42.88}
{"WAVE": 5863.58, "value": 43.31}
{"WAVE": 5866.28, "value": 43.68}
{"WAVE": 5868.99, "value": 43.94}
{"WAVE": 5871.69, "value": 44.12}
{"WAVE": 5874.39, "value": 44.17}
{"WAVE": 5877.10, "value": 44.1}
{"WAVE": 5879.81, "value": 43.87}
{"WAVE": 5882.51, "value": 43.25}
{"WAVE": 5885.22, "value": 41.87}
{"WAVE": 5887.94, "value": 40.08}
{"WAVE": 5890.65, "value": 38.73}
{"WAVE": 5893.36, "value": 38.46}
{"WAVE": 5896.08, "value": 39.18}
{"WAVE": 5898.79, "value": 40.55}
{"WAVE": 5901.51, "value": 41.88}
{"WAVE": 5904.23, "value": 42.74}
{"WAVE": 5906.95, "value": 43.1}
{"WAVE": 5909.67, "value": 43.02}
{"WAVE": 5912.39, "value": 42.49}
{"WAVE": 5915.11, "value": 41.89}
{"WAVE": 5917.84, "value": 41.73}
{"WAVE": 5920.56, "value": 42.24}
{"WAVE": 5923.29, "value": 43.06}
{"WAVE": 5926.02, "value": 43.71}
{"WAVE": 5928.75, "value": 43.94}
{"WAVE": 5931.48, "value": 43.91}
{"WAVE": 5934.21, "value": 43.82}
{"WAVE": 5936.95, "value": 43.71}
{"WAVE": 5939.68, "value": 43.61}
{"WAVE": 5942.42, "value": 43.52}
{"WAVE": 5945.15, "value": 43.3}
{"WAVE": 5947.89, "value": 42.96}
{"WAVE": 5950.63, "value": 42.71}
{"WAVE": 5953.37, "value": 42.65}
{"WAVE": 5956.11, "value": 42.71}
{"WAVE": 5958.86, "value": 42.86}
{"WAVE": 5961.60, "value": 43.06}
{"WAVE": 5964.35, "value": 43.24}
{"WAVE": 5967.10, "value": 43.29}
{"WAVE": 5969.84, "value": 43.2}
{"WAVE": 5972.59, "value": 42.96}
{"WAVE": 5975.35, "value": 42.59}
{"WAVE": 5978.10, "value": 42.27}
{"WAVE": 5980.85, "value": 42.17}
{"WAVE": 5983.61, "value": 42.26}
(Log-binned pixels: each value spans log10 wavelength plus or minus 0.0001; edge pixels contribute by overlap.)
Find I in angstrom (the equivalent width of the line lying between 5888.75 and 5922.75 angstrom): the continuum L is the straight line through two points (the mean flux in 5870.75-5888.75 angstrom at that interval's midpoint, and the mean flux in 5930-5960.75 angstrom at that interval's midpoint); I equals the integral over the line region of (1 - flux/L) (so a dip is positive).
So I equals 1.4 angstrom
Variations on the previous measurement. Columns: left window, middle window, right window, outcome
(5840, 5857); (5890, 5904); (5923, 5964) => 1.10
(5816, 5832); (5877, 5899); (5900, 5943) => 1.11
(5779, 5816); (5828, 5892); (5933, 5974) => 0.44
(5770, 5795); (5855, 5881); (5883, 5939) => -0.53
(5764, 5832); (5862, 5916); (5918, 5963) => 1.49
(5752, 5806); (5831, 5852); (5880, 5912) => -0.54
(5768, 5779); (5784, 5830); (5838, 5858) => 0.50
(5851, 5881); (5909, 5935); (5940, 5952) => 0.20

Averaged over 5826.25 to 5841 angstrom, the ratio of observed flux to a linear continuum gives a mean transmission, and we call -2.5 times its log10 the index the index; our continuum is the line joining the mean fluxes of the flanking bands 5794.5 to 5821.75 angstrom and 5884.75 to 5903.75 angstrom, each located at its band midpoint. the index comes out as -0.03 mag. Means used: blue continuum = 43.5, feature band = 43.7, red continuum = 40.1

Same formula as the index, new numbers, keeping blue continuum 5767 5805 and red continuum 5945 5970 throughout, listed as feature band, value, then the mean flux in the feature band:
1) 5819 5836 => 0.004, 43.6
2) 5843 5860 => 0.004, 43.5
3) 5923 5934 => -0.015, 43.7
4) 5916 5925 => 0.021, 42.4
